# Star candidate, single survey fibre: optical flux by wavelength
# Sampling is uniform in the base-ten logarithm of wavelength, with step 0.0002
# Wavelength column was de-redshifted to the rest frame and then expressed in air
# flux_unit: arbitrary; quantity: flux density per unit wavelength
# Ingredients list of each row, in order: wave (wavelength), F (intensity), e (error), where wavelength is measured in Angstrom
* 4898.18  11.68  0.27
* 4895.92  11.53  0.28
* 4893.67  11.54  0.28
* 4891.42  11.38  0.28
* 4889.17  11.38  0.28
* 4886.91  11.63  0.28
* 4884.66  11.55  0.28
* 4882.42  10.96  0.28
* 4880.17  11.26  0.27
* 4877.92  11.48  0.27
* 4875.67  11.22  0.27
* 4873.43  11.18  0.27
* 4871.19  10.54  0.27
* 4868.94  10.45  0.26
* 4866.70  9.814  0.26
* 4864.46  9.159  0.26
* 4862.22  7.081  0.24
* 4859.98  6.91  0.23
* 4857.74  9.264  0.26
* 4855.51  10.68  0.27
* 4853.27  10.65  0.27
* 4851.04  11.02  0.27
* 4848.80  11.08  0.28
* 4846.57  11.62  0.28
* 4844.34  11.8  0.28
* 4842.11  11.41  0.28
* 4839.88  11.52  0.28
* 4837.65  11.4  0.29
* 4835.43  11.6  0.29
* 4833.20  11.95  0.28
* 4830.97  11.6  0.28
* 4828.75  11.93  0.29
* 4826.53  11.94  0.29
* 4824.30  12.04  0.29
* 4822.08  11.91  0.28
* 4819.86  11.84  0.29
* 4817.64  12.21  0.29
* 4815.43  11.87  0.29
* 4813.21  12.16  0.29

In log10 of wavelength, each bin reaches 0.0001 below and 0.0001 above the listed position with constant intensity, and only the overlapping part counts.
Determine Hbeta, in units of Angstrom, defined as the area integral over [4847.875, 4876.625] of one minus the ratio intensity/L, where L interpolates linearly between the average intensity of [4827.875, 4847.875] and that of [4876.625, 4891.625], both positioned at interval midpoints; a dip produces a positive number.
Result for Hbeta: 4.0 Angstrom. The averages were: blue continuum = 11.6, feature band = 9.91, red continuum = 11.4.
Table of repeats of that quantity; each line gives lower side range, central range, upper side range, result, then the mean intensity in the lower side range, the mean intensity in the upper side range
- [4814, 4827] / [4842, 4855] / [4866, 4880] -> 0.2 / 12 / 10.8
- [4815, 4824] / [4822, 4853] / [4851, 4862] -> -2.6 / 12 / 9.36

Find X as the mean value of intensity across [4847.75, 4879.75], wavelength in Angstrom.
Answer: 10.1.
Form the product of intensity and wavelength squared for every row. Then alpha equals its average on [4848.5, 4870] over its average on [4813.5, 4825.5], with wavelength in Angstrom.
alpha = 0.8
